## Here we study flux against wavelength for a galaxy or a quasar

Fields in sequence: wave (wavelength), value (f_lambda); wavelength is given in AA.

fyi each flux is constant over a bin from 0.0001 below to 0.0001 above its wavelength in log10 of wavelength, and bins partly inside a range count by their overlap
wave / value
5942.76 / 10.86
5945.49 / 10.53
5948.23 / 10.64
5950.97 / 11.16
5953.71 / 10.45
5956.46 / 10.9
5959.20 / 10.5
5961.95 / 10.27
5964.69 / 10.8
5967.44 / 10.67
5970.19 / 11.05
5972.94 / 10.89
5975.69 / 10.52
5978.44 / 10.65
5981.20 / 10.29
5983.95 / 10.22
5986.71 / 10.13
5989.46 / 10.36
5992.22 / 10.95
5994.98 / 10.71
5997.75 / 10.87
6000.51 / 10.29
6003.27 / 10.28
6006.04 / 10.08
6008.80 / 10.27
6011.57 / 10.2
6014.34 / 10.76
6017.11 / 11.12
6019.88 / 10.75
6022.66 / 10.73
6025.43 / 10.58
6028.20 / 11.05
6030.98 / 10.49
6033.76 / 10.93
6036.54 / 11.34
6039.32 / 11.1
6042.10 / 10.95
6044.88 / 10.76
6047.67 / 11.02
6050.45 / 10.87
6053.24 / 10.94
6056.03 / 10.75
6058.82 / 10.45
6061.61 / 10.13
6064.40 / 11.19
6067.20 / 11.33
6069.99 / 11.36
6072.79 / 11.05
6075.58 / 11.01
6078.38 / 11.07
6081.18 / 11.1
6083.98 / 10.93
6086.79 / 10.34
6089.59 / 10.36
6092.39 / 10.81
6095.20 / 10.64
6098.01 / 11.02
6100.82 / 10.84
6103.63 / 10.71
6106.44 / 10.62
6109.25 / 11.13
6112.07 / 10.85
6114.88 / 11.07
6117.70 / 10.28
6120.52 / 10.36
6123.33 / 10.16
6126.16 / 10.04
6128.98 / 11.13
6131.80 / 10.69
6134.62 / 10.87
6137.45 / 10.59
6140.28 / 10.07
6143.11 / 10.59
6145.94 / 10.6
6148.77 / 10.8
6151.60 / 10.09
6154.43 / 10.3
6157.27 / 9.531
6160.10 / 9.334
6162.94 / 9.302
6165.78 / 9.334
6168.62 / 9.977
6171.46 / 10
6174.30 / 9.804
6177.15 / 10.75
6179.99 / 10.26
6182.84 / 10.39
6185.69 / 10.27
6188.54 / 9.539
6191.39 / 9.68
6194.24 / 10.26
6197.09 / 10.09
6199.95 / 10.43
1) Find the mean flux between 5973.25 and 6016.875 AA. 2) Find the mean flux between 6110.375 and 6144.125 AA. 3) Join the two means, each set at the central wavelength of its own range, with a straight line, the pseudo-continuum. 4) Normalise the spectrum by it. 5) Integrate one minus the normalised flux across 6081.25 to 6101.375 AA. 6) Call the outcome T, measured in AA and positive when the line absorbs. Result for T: -0.4 AA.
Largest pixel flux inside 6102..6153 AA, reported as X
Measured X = 11.13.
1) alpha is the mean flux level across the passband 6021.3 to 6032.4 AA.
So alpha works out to 10.7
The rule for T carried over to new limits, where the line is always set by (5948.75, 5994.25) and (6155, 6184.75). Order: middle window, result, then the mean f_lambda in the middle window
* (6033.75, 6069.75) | -2.1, 10.9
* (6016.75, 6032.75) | -0.5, 10.8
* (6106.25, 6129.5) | -1.2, 10.6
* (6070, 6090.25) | -1.3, 10.9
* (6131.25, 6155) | -1.3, 10.5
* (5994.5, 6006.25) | 0.1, 10.5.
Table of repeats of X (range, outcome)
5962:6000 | 11.05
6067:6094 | 11.36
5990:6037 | 11.34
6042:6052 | 11.02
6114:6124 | 11.07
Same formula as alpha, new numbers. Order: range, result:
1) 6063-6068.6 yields 11.3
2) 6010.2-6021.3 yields 10.7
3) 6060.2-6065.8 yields 10.7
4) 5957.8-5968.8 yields 10.6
